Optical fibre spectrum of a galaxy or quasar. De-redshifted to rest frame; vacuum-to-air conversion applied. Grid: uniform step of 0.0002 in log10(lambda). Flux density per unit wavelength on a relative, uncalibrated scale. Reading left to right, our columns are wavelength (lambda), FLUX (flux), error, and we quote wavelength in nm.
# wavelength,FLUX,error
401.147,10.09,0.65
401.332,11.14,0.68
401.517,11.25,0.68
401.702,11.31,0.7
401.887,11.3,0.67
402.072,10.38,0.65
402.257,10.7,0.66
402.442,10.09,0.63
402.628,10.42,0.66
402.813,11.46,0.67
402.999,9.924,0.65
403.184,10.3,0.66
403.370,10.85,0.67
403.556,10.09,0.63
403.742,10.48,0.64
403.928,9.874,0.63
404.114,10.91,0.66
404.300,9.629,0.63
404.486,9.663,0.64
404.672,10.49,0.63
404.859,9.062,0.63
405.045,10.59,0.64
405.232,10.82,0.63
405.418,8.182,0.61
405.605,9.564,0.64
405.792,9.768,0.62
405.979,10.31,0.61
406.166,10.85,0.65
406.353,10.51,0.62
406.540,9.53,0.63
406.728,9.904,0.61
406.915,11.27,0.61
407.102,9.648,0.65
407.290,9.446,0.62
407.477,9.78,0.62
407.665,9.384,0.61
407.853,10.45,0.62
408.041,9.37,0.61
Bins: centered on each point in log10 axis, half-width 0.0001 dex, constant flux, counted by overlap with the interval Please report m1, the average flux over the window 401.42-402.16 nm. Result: 11.1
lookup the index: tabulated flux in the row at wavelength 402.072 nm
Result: 10.38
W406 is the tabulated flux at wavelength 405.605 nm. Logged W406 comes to 9.564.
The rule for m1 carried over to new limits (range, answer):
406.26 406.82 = 9.97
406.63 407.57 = 10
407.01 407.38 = 9.54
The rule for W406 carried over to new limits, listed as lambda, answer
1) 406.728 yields 9.904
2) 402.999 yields 9.924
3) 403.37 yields 10.85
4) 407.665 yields 9.384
